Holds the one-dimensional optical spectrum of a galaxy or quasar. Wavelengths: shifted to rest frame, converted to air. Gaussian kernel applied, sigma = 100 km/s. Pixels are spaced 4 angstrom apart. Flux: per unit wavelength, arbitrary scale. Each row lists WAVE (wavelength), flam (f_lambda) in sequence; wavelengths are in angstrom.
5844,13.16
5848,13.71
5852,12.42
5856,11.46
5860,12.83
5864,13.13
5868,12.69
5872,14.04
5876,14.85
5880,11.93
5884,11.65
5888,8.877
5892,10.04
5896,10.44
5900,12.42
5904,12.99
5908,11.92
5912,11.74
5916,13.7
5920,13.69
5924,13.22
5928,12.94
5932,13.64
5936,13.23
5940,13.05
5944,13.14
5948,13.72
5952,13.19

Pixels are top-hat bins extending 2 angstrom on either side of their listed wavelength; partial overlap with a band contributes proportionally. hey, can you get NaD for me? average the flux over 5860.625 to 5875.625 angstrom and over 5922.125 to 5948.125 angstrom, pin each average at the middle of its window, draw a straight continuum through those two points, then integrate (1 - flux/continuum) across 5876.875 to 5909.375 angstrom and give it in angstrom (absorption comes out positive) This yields 4.8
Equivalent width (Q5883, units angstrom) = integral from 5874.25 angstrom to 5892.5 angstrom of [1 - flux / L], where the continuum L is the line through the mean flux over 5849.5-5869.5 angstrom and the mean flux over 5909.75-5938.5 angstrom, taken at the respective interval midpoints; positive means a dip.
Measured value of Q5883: 1.7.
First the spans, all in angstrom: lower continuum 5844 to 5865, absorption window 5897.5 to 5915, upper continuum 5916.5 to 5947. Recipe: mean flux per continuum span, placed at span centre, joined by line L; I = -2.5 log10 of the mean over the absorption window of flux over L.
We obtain 0.070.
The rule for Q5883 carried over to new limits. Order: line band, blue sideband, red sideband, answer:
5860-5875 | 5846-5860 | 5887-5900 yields -2.04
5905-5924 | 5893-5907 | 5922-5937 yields -0.44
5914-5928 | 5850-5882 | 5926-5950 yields -0.27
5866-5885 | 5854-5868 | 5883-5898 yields -2.94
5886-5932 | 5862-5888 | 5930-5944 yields 3.44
